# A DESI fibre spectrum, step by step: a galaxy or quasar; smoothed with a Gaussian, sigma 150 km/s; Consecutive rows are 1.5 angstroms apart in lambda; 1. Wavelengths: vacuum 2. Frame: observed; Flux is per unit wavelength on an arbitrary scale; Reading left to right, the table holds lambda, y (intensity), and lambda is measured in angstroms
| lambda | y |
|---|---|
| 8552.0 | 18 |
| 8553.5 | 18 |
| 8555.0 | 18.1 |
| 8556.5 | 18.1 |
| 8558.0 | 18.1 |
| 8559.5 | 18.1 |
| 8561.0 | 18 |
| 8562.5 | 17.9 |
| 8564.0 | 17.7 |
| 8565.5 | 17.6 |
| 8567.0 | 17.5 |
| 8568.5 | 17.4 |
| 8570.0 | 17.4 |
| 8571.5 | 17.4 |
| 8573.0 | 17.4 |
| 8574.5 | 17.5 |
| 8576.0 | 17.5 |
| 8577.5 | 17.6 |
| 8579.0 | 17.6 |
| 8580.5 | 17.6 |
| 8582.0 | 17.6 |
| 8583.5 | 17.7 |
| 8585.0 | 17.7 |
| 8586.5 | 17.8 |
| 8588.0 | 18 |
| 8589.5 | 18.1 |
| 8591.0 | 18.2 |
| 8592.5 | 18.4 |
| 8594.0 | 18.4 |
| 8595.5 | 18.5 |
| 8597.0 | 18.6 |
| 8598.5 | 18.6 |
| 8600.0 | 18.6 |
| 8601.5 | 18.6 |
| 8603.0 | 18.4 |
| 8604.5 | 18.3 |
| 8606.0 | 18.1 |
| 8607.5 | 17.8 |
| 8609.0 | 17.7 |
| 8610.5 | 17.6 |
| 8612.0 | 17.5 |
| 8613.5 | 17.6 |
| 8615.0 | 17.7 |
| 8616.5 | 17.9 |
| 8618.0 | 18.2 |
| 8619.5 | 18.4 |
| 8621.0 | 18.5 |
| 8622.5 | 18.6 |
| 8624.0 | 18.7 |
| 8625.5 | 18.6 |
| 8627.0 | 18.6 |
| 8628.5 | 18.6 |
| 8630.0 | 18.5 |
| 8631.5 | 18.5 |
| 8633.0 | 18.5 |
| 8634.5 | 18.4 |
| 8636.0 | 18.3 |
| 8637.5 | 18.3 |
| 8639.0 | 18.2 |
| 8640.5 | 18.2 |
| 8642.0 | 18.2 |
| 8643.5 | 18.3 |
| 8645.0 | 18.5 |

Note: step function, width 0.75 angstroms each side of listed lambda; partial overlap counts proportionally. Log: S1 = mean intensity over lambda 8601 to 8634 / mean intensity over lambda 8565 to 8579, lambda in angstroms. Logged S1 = 1.04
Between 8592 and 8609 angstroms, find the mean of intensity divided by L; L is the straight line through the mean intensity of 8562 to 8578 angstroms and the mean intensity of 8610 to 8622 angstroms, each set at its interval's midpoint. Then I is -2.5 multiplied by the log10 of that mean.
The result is -0.03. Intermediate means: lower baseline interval 17.5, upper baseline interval 17.9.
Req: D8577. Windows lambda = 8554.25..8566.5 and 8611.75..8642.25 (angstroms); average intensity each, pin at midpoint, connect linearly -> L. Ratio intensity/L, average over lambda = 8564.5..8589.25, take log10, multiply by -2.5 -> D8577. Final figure 0.03 mag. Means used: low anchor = 17.9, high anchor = 18.3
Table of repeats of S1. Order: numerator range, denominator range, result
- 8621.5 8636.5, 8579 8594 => 1.03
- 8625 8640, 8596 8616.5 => 1.02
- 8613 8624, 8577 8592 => 1.02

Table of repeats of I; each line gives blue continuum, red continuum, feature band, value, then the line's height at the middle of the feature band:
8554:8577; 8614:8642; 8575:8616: 0.00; 18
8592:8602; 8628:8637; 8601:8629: 0.02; 18.5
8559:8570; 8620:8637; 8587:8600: -0.02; 18.1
